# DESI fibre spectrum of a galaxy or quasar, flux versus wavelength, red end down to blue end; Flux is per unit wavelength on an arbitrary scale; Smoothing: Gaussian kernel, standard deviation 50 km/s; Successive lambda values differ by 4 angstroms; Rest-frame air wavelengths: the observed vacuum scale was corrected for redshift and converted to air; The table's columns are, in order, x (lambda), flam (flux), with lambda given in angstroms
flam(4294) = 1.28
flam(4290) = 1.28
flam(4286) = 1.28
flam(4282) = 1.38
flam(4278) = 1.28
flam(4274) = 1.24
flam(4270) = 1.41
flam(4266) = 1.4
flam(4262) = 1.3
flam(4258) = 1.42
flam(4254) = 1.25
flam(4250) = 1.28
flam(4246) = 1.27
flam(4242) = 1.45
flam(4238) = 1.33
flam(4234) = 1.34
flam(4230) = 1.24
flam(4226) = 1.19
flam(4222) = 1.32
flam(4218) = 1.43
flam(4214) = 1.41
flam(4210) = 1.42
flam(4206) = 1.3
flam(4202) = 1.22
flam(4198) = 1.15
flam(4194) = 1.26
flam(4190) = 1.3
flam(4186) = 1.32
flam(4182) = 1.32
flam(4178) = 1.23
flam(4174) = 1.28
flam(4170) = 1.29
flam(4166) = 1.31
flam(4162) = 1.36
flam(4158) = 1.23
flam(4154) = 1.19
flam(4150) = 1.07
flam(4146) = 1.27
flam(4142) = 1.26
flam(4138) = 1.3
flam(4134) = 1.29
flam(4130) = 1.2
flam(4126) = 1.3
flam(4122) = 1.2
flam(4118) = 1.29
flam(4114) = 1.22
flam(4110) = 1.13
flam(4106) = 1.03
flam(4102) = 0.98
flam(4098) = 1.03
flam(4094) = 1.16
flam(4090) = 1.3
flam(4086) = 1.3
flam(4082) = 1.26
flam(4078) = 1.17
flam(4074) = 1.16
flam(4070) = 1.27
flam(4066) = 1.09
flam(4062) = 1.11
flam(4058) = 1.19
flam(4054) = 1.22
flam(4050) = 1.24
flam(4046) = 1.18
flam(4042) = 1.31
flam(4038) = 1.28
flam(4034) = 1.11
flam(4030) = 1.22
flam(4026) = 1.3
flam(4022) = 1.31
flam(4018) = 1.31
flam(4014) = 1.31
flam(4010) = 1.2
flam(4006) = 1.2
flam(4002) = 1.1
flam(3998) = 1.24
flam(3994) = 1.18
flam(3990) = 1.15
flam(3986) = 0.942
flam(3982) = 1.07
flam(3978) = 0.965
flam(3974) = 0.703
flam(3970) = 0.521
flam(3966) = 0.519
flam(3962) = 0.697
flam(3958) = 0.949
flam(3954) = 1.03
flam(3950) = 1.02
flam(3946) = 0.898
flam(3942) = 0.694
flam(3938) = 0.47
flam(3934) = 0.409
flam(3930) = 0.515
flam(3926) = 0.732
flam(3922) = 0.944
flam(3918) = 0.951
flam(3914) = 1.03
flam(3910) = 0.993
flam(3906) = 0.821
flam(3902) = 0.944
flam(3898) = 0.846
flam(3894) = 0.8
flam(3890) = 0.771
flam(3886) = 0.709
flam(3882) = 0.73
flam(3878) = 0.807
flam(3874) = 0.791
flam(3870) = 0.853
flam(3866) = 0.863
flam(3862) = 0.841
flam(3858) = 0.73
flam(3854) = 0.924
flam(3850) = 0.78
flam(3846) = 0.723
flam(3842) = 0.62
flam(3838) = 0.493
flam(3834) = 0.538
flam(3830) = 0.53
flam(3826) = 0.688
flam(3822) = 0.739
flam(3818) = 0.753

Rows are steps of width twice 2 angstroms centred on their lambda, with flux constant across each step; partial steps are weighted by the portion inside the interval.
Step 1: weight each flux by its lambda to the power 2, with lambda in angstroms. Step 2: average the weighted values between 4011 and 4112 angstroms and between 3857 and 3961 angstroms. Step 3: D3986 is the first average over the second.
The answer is 1.6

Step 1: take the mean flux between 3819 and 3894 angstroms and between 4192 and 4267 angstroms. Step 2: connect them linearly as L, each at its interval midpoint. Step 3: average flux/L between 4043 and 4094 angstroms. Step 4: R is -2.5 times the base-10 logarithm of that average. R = -0.14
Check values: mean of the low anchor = 0.732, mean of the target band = 1.21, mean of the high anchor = 1.31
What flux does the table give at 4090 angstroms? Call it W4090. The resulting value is 1.3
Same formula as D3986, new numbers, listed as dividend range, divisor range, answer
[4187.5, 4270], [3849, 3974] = 1.95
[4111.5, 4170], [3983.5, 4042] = 1.10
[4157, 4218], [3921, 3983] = 1.94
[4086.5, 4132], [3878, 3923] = 1.51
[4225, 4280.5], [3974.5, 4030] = 1.28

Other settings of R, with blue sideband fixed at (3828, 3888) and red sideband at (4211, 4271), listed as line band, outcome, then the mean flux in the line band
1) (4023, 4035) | -0.22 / 1.23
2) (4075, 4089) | -0.15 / 1.24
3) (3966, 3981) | 0.25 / 0.724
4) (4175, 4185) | -0.03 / 1.28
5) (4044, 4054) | -0.17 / 1.21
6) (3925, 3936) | 0.49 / 0.536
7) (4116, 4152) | -0.07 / 1.24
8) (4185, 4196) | -0.03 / 1.29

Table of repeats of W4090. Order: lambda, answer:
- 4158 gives 1.23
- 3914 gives 1.03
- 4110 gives 1.13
